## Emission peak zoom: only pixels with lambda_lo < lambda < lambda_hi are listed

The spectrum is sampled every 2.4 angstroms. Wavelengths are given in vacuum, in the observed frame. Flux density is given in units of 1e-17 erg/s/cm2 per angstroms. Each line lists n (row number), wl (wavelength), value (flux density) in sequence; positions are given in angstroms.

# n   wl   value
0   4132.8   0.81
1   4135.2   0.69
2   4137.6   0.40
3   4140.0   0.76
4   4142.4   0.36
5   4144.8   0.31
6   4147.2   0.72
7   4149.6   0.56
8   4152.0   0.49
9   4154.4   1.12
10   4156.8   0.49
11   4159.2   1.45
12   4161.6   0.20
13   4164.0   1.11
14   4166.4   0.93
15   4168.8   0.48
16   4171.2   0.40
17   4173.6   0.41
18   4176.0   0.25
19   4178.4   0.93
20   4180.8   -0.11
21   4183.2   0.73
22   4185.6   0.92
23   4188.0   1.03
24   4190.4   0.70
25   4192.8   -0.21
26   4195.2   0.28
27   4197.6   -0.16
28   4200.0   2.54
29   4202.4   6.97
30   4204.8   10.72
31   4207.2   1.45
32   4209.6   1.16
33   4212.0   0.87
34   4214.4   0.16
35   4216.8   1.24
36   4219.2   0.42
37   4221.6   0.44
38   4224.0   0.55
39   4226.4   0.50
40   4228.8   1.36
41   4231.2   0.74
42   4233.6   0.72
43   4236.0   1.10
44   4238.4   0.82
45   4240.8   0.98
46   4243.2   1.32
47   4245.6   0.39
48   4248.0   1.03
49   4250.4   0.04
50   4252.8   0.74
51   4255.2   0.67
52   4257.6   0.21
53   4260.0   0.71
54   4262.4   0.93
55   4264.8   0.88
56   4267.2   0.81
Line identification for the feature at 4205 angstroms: [O II] 3727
